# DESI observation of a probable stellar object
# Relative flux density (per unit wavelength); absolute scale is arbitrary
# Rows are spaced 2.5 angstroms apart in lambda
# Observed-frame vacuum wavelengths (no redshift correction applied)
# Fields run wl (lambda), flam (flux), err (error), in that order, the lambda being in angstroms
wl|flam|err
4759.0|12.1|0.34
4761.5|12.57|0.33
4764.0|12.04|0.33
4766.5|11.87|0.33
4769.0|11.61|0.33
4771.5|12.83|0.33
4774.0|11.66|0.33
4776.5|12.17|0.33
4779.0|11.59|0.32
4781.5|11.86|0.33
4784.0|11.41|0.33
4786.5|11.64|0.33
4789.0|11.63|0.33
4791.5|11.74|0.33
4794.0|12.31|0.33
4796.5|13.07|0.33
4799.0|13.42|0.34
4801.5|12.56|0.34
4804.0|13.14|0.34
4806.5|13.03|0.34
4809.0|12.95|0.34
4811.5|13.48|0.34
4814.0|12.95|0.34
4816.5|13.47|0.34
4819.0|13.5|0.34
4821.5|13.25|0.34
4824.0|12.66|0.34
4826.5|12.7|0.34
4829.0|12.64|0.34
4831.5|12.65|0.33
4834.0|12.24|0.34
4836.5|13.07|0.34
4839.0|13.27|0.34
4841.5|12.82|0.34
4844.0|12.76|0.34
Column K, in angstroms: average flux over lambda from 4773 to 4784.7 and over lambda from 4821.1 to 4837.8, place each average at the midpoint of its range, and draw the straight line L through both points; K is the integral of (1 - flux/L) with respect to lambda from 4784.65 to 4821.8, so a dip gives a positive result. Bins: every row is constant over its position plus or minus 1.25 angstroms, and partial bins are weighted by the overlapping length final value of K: -1.7 angstroms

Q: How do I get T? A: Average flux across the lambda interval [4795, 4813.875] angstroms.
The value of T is 13.1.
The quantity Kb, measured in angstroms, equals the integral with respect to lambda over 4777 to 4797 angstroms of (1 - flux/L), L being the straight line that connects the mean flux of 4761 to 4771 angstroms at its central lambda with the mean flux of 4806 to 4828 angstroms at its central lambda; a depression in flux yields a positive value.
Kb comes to 1.0 angstroms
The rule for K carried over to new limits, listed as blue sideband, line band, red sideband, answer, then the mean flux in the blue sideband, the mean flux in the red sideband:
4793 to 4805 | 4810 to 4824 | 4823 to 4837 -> -0.6 angstroms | 12.9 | 12.6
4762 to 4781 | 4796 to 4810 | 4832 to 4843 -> -0.7 angstroms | 12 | 12.8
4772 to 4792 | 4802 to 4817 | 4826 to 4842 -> -1.0 angstroms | 11.8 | 12.8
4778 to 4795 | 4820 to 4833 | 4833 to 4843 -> -0.2 angstroms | 11.7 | 12.9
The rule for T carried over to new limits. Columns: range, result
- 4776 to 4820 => 12.6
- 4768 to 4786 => 11.9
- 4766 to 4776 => 12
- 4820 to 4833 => 12.8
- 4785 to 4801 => 12.3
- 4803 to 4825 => 13.2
